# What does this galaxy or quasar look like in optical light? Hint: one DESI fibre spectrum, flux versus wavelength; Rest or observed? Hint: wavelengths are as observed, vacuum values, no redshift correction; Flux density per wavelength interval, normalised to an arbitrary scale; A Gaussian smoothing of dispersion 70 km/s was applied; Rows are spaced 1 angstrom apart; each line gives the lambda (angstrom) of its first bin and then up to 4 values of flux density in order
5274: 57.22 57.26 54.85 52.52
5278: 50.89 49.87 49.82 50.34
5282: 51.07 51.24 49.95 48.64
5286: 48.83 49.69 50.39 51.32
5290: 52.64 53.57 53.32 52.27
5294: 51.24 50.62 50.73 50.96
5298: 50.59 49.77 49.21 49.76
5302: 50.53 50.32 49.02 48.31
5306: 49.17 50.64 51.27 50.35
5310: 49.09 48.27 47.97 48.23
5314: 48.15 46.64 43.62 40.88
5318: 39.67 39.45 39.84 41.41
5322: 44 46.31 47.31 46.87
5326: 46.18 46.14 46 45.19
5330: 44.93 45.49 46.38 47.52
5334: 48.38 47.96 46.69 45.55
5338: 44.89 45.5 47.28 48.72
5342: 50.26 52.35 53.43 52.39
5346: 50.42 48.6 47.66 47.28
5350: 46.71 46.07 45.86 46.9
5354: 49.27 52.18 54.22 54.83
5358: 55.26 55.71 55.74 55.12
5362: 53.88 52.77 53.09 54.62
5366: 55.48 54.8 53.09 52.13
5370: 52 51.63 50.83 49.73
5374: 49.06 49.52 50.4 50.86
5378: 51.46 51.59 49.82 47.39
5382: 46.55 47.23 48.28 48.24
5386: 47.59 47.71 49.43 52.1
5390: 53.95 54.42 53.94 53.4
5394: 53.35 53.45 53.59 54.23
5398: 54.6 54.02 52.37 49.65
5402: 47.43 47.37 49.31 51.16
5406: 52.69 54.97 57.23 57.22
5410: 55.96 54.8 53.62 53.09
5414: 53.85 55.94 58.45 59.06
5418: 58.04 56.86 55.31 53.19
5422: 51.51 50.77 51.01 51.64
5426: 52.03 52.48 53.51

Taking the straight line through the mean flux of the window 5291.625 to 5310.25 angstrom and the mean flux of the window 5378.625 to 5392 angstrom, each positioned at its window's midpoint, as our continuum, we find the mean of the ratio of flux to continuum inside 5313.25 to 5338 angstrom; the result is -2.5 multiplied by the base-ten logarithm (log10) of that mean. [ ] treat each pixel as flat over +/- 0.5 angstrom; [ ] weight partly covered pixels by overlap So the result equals 0.117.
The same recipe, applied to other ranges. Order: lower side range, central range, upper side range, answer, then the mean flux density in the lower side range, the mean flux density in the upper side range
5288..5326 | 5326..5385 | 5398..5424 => 0.02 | 48.2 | 53.7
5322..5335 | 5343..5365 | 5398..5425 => -0.06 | 46.4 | 53.6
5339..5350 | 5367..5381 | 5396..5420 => 0.01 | 49.5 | 54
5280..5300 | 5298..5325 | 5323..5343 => 0.04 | 50.8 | 46.8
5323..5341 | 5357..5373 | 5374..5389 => -0.12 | 46.4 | 49.1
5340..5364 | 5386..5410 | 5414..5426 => 0.02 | 51.1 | 54.6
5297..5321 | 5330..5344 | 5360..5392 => 0.03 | 47.4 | 51.2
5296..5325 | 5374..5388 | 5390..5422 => 0.07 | 47.2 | 53.9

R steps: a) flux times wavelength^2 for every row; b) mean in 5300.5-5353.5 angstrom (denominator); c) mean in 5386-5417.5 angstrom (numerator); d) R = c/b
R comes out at 1.16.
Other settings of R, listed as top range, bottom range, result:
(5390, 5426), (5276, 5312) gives 1.11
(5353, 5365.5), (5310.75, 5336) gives 1.20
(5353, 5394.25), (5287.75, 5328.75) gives 1.10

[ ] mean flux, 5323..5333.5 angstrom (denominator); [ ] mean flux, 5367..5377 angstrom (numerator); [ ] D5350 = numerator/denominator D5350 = 1.11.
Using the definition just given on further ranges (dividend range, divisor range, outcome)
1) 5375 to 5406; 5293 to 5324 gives 1.07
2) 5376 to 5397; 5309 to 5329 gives 1.12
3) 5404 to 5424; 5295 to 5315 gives 1.10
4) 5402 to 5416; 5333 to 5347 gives 1.10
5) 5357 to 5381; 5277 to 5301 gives 1.03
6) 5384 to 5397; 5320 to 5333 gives 1.14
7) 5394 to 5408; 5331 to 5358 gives 1.07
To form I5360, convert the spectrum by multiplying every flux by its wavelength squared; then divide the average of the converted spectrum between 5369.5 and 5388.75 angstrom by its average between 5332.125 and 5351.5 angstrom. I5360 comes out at 1.04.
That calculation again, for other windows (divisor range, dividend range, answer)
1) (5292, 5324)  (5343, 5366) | 1.10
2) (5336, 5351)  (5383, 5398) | 1.08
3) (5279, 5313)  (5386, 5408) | 1.08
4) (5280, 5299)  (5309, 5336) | 0.91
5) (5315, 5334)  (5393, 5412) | 1.23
